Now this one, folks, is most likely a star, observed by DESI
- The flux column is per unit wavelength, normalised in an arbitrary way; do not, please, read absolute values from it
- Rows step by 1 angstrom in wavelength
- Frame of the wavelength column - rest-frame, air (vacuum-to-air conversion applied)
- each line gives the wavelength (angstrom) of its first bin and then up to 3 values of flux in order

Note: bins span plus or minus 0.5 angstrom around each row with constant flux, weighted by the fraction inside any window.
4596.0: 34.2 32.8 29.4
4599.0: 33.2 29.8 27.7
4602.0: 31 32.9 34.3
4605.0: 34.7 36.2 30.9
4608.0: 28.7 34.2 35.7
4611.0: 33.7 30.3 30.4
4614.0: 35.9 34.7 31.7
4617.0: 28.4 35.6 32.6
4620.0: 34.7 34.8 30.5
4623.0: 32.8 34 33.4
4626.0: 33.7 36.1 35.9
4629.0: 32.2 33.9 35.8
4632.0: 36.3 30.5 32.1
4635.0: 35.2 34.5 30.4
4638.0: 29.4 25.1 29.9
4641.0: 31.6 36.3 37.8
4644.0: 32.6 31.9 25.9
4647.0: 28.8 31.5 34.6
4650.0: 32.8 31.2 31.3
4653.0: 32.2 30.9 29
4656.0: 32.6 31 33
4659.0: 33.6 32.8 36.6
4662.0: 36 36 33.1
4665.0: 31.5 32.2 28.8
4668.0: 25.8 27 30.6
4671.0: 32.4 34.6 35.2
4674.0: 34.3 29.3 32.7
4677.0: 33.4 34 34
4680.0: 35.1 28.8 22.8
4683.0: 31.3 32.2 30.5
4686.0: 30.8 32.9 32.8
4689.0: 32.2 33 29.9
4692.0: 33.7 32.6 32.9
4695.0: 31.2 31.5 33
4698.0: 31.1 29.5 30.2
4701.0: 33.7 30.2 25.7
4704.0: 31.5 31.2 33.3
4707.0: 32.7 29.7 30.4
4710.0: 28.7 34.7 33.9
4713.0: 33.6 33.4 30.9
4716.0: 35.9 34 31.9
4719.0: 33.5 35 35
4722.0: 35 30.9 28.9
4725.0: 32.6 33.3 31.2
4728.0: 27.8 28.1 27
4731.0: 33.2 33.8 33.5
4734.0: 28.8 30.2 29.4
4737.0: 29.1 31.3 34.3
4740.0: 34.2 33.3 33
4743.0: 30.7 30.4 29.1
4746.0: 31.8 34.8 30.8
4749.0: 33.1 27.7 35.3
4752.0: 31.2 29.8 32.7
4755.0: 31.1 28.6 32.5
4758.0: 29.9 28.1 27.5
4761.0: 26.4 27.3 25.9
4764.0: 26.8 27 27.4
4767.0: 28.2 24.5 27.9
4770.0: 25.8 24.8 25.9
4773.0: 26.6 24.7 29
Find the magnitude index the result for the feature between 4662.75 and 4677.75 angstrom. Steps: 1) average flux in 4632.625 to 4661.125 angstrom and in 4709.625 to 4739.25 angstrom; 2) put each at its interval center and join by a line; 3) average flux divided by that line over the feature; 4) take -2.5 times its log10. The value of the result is 0.00 mag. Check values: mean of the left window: 31.8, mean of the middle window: 31.8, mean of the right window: 32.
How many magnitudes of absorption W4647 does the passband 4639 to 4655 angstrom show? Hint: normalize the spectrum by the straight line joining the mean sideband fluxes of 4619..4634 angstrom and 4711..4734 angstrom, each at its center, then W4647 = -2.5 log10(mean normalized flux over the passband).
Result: 0.06 mag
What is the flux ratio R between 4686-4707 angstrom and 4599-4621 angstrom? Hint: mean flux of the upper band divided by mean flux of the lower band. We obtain 1.0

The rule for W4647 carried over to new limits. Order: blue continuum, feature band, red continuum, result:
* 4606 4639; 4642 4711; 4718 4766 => 0.01 mag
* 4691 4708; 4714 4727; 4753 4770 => -0.09 mag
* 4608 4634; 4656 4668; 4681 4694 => -0.03 mag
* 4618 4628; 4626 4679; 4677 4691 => 0.01 mag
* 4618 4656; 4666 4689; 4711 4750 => 0.03 mag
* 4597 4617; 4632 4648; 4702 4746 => 0.02 mag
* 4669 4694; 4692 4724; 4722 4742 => -0.02 mag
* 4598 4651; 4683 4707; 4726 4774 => -0.02 mag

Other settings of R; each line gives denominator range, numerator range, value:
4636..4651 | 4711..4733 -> 1.03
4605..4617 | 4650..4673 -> 0.98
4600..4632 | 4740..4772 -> 0.89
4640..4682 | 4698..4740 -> 0.99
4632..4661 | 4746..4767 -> 0.93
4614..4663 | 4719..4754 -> 0.97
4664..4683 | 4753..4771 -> 0.90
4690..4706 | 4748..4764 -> 0.95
